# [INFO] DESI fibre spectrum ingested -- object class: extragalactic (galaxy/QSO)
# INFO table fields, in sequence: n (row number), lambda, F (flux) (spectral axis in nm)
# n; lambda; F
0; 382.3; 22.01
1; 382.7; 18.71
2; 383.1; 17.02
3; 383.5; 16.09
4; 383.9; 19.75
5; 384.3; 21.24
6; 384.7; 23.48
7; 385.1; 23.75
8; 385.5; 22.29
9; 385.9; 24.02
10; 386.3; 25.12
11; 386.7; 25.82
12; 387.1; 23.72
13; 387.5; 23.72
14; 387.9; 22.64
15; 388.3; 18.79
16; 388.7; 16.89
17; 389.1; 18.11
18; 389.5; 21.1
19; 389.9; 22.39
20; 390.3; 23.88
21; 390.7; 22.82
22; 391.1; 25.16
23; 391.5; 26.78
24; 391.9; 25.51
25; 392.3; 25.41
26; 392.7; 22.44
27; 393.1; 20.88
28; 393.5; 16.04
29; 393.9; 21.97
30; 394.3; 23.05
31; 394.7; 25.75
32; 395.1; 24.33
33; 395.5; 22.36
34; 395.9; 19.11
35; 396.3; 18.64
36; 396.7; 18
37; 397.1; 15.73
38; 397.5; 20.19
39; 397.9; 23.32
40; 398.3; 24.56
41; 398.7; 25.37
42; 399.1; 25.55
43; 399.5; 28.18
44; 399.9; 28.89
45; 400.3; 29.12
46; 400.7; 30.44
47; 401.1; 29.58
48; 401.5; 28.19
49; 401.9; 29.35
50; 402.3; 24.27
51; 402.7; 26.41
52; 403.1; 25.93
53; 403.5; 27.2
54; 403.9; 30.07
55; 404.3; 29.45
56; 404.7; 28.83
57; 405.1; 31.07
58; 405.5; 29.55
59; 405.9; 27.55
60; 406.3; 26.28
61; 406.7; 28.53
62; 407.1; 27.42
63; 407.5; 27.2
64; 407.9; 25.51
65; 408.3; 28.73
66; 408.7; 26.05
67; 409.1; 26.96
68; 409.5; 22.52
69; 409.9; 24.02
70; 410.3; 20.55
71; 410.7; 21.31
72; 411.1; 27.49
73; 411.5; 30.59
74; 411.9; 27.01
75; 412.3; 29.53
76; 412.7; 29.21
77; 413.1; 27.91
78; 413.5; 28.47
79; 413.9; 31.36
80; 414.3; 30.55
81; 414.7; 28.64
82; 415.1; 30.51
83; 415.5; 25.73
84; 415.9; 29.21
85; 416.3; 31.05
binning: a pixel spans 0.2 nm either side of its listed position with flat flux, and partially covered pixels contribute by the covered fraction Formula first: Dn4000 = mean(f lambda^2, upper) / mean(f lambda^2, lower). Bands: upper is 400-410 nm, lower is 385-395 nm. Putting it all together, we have 1.31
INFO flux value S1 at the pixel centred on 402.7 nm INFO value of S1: 26.41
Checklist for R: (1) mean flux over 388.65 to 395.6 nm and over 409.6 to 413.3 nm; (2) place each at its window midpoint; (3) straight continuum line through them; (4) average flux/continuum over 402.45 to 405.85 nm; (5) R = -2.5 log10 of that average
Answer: -0.14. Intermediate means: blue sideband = 22.6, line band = 28.5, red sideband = 26.3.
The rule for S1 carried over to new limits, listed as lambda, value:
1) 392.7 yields 22.44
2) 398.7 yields 25.37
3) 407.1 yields 27.42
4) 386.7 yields 25.82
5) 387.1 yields 23.72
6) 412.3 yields 29.53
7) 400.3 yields 29.12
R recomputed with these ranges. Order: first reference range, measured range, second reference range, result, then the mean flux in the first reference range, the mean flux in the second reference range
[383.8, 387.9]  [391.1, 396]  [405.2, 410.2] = 0.07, 23.3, 26.7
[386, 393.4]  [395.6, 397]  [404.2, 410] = 0.30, 22.8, 27.3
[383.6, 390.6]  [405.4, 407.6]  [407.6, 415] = -0.07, 22.1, 27.1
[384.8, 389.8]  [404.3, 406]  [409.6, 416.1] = -0.14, 22.2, 27.6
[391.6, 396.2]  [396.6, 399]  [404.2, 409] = 0.13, 22.5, 28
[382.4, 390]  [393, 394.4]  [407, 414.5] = 0.14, 21.3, 27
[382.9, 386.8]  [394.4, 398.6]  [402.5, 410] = 0.16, 21.8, 27.4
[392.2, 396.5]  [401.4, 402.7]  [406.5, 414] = -0.12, 21.7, 26.8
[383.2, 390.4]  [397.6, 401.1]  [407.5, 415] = -0.10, 21.7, 27.1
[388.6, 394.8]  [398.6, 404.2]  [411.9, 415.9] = -0.10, 22.4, 29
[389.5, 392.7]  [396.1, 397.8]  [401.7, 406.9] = 0.37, 24.2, 28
